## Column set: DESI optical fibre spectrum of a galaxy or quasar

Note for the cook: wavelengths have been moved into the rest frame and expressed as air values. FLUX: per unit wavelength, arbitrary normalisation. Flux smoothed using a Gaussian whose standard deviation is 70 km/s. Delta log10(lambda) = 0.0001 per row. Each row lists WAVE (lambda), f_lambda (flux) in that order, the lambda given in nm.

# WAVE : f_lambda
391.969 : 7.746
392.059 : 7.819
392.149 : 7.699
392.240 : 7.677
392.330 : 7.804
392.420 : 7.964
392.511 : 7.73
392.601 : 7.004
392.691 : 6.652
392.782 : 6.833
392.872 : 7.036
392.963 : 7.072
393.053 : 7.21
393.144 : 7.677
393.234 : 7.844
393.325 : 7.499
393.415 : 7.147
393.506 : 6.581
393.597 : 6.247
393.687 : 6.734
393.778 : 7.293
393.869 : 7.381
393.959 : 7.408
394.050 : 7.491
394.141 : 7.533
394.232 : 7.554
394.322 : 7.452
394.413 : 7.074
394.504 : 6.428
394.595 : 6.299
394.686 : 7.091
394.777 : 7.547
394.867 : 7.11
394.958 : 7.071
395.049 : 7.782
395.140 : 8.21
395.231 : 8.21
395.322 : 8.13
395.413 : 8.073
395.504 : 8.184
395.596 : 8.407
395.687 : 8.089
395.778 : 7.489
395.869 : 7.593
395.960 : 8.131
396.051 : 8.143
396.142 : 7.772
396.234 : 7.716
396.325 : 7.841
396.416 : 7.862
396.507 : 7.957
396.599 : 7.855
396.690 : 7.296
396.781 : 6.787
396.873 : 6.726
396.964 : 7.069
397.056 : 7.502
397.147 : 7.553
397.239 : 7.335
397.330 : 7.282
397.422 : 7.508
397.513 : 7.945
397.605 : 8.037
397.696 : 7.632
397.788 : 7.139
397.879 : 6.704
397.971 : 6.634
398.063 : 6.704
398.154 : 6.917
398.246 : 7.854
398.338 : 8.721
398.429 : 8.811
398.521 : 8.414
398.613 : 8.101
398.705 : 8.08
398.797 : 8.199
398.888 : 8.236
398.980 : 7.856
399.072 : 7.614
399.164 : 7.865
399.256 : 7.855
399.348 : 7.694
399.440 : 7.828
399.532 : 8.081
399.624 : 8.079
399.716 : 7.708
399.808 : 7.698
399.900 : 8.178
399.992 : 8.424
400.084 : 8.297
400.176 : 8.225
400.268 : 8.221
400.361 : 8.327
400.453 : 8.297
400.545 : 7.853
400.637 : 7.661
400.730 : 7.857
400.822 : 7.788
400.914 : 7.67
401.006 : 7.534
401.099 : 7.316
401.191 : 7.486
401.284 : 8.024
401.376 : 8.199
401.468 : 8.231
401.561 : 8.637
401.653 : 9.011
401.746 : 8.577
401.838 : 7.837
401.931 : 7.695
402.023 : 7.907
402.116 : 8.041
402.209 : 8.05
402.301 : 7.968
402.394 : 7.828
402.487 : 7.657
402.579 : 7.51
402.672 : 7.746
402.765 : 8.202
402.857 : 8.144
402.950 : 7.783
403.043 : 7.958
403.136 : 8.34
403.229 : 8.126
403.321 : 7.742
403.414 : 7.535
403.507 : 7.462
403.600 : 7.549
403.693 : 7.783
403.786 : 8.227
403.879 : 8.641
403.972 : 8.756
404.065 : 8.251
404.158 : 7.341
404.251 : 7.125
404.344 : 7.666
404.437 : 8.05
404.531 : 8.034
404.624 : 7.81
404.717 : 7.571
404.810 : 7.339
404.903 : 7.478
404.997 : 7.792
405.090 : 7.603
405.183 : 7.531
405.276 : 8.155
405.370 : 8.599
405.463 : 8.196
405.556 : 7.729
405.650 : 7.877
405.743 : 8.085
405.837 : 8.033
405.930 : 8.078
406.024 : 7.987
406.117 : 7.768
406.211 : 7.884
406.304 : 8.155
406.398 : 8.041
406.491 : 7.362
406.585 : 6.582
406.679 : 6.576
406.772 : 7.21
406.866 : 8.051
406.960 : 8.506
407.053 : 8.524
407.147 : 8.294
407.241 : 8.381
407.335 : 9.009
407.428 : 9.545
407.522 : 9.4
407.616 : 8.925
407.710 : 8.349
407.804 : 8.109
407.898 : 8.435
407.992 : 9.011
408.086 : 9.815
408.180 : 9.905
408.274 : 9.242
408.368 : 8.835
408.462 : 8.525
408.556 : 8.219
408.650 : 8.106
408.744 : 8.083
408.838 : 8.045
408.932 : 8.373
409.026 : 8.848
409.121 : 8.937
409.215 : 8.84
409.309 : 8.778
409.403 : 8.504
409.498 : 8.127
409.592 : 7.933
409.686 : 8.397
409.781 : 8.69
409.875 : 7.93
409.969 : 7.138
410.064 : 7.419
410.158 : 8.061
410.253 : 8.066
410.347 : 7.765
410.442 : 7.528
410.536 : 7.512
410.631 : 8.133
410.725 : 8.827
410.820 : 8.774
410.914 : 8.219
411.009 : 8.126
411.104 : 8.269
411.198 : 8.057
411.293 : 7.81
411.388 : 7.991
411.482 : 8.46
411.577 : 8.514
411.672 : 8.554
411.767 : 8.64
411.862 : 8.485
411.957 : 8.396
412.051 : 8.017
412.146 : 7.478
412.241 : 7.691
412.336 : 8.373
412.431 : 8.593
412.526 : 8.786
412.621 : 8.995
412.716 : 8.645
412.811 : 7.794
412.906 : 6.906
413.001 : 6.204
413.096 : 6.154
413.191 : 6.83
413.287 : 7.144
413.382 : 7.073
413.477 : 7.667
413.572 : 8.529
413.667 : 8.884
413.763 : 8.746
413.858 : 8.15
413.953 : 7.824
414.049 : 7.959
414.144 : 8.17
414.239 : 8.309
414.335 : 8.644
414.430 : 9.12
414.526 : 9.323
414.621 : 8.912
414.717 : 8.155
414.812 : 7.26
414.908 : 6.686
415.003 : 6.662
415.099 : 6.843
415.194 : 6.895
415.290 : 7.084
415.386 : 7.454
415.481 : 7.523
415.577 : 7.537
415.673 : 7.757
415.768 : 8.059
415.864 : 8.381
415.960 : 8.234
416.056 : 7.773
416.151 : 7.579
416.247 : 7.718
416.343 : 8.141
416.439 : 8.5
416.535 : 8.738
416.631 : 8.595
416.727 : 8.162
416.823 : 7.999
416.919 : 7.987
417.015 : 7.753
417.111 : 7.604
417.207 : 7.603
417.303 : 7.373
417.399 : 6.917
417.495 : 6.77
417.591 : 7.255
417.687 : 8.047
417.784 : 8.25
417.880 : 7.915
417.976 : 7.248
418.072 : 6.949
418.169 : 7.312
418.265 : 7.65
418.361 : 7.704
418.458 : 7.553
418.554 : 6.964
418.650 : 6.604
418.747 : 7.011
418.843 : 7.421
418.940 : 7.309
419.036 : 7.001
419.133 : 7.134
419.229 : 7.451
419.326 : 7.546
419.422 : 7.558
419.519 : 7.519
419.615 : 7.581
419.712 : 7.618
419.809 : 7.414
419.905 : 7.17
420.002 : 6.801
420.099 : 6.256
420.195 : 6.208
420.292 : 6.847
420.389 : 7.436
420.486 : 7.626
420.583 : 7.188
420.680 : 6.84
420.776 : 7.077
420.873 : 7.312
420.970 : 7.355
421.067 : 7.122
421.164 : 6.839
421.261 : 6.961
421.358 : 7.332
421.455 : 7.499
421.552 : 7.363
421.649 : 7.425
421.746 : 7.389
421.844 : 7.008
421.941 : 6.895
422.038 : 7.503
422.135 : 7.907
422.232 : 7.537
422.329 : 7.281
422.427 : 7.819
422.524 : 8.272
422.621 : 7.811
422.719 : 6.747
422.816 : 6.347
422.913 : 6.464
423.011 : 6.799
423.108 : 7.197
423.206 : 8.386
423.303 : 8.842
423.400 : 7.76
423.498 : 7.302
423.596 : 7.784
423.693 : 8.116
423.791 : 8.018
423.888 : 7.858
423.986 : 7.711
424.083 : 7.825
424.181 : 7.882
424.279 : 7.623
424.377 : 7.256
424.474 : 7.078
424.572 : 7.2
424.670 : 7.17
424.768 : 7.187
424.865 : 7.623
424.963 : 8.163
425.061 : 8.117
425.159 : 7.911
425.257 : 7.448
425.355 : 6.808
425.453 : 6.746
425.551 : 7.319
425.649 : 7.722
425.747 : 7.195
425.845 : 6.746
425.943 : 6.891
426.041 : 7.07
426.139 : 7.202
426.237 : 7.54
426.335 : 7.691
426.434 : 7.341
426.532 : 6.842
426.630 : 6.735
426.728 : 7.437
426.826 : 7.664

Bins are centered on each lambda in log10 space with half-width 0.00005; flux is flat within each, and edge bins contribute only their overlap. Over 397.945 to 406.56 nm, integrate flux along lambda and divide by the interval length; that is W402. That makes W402 7.92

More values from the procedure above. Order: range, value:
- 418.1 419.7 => 7.33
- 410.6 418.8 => 7.86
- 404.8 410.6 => 8.2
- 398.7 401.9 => 8.01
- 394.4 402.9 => 7.79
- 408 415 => 8.18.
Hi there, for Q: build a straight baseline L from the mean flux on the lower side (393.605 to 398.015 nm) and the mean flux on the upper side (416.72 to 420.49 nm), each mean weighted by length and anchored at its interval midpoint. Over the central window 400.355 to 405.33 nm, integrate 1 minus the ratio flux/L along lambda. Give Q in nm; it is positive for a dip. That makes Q -0.301 nm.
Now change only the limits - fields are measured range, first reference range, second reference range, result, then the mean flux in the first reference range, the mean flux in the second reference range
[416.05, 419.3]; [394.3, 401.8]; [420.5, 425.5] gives -0.03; 7.77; 7.44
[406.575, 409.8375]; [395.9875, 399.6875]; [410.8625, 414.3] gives -0.24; 7.68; 8.02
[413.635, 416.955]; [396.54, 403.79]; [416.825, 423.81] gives -0.23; 7.82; 7.36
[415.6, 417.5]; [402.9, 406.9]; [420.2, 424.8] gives -0.09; 7.81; 7.4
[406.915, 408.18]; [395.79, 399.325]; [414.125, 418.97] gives -0.19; 7.66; 7.71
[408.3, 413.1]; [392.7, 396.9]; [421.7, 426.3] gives -0.46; 7.45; 7.46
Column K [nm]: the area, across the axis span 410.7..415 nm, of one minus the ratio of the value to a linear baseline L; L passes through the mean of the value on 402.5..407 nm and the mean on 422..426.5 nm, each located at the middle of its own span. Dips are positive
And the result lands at -0.22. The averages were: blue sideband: 7.83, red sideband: 7.48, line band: 8.07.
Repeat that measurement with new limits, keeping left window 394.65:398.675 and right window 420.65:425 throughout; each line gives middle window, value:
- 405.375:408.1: -0.221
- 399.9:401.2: -0.054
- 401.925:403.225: -0.054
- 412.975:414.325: -0.039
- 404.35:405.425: -0.031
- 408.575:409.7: -0.127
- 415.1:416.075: -0.016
